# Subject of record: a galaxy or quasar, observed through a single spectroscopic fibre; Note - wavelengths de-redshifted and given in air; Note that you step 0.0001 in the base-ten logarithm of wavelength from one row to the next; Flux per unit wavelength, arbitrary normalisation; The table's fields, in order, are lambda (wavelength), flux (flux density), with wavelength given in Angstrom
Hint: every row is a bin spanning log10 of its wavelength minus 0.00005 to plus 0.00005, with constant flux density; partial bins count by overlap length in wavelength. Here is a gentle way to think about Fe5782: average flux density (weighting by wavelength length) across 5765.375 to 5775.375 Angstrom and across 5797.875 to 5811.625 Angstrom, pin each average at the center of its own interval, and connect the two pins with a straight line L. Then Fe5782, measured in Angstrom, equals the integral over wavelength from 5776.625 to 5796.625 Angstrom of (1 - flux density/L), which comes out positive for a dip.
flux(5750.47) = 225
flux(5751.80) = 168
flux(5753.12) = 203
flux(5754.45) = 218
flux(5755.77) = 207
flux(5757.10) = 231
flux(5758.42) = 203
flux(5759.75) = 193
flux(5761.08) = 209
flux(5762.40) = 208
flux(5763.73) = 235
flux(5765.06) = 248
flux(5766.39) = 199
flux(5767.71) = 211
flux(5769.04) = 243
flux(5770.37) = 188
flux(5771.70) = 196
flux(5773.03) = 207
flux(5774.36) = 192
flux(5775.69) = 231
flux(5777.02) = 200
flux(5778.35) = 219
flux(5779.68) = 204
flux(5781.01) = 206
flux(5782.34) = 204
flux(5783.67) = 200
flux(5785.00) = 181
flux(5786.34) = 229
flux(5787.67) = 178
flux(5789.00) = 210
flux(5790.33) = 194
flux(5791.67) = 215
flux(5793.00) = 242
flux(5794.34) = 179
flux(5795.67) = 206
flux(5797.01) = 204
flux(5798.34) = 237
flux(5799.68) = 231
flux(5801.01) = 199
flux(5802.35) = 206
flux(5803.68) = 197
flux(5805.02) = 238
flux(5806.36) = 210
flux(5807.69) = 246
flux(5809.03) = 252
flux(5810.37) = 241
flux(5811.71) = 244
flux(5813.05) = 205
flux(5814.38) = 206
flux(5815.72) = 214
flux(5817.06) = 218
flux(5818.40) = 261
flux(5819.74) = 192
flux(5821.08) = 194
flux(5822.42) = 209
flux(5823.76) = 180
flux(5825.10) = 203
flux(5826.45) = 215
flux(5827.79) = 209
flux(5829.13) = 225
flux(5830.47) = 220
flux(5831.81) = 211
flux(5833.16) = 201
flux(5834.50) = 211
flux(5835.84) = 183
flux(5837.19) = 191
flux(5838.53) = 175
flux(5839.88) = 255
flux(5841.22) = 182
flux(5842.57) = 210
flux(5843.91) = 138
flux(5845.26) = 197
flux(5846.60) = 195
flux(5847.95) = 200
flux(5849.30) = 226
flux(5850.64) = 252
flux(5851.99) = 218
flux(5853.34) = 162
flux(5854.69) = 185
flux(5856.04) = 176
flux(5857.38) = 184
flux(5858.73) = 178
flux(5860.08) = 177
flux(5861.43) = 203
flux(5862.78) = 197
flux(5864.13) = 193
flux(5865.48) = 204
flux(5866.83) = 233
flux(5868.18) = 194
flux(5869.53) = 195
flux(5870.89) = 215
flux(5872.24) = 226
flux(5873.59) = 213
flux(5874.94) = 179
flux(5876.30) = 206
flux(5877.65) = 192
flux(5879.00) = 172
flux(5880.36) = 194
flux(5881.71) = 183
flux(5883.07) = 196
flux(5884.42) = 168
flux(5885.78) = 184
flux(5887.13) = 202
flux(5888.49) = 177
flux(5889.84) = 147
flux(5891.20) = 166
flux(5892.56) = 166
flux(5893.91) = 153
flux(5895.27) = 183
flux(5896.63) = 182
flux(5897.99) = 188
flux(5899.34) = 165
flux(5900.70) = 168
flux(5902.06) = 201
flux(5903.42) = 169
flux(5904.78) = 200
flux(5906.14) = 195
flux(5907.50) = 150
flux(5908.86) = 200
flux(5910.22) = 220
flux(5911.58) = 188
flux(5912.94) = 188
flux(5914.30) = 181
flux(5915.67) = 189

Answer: 1.1 Angstrom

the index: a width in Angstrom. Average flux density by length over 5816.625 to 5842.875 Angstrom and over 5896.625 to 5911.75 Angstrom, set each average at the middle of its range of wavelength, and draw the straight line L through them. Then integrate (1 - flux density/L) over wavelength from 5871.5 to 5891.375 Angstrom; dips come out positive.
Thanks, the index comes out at 0.5 Angstrom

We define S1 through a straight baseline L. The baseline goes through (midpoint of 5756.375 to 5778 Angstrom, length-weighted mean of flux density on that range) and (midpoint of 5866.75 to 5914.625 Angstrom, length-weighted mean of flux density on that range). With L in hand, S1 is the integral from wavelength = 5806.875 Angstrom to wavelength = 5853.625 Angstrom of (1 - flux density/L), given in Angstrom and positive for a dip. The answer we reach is -2.6 Angstrom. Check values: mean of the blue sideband 212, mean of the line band 210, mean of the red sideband 187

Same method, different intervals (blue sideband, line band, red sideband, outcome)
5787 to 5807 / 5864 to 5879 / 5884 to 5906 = -1.53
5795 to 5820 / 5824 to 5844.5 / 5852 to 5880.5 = 0.77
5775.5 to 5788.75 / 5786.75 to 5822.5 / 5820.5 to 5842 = -2.06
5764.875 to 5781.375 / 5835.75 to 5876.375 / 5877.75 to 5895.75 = -2.77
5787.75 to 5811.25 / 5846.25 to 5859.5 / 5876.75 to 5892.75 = -0.25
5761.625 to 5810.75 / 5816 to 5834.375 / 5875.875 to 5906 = -0.91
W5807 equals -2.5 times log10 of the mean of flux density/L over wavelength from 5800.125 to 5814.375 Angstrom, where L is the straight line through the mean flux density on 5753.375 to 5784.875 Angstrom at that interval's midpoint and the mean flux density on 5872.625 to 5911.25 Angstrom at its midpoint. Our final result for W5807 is -0.11 mag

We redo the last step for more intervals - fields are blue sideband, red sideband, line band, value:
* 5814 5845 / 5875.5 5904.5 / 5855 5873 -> -0.04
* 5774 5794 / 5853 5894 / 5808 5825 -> -0.09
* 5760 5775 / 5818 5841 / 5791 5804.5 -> -0.01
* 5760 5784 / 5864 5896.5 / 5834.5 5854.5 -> -0.01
